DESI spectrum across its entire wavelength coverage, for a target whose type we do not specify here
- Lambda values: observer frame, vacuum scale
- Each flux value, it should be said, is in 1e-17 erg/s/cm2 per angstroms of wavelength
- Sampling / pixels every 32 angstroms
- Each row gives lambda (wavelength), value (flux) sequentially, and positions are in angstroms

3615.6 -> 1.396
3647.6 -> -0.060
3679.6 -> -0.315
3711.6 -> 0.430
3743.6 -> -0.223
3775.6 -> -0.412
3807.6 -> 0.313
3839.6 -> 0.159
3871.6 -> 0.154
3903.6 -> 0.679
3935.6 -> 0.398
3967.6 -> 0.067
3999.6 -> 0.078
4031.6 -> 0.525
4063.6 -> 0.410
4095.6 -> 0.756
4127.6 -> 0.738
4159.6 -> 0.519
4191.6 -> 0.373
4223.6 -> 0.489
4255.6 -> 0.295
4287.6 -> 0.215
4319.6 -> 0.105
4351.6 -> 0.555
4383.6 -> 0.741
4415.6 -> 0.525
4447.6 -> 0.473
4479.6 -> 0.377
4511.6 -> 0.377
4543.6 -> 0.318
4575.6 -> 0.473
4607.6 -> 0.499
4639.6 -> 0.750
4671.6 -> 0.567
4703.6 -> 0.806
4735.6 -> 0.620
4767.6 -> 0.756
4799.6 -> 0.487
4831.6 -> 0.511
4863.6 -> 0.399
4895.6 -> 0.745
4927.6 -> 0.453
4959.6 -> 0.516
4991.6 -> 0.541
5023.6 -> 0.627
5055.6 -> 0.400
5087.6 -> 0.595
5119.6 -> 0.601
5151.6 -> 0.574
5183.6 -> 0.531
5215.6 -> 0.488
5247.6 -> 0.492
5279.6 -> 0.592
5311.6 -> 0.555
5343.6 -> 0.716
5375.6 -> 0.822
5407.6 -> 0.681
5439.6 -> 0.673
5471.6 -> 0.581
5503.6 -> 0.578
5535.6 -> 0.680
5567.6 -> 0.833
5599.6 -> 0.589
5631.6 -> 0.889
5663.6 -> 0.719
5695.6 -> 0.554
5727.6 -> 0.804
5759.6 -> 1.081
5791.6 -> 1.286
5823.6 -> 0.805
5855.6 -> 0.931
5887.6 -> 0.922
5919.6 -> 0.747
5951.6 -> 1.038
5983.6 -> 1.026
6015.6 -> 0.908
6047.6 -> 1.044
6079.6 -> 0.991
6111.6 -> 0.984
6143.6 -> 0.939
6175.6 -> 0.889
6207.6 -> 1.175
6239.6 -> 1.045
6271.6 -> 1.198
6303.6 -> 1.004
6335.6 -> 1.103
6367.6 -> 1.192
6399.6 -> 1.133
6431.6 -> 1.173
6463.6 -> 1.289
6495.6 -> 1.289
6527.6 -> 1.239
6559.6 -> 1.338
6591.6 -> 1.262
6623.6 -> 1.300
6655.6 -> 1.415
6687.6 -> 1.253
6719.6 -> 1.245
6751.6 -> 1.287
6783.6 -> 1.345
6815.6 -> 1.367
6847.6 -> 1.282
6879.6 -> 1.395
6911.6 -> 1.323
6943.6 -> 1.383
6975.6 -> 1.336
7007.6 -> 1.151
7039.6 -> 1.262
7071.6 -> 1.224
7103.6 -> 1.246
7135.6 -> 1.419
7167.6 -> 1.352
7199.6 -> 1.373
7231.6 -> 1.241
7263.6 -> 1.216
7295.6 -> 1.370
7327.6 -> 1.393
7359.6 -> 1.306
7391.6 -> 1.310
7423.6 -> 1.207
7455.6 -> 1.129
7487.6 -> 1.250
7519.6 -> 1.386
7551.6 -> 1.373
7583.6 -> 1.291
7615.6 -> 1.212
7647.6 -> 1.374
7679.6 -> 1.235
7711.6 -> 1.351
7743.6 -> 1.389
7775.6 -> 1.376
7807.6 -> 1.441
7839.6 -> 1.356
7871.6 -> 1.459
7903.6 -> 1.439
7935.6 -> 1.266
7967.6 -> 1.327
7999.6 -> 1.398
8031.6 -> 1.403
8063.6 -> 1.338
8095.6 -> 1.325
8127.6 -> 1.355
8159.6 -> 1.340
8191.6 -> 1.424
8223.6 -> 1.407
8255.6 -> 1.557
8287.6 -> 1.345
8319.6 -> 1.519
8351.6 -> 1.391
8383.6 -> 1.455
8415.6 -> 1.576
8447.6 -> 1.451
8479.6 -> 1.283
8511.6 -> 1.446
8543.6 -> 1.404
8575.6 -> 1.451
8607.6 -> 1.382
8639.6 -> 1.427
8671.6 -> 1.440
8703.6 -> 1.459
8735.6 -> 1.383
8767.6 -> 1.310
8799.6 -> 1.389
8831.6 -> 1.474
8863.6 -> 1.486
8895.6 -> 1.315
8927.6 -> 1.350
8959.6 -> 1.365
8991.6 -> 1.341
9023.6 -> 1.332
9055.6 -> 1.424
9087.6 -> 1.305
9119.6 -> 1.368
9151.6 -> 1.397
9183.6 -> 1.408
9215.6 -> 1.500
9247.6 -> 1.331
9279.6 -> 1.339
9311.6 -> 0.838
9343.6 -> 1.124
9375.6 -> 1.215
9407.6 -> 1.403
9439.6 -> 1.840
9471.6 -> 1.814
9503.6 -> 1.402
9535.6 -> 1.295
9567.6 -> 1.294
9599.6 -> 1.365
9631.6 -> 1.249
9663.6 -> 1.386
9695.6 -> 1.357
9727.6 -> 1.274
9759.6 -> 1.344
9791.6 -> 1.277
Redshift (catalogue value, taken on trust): 0.44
